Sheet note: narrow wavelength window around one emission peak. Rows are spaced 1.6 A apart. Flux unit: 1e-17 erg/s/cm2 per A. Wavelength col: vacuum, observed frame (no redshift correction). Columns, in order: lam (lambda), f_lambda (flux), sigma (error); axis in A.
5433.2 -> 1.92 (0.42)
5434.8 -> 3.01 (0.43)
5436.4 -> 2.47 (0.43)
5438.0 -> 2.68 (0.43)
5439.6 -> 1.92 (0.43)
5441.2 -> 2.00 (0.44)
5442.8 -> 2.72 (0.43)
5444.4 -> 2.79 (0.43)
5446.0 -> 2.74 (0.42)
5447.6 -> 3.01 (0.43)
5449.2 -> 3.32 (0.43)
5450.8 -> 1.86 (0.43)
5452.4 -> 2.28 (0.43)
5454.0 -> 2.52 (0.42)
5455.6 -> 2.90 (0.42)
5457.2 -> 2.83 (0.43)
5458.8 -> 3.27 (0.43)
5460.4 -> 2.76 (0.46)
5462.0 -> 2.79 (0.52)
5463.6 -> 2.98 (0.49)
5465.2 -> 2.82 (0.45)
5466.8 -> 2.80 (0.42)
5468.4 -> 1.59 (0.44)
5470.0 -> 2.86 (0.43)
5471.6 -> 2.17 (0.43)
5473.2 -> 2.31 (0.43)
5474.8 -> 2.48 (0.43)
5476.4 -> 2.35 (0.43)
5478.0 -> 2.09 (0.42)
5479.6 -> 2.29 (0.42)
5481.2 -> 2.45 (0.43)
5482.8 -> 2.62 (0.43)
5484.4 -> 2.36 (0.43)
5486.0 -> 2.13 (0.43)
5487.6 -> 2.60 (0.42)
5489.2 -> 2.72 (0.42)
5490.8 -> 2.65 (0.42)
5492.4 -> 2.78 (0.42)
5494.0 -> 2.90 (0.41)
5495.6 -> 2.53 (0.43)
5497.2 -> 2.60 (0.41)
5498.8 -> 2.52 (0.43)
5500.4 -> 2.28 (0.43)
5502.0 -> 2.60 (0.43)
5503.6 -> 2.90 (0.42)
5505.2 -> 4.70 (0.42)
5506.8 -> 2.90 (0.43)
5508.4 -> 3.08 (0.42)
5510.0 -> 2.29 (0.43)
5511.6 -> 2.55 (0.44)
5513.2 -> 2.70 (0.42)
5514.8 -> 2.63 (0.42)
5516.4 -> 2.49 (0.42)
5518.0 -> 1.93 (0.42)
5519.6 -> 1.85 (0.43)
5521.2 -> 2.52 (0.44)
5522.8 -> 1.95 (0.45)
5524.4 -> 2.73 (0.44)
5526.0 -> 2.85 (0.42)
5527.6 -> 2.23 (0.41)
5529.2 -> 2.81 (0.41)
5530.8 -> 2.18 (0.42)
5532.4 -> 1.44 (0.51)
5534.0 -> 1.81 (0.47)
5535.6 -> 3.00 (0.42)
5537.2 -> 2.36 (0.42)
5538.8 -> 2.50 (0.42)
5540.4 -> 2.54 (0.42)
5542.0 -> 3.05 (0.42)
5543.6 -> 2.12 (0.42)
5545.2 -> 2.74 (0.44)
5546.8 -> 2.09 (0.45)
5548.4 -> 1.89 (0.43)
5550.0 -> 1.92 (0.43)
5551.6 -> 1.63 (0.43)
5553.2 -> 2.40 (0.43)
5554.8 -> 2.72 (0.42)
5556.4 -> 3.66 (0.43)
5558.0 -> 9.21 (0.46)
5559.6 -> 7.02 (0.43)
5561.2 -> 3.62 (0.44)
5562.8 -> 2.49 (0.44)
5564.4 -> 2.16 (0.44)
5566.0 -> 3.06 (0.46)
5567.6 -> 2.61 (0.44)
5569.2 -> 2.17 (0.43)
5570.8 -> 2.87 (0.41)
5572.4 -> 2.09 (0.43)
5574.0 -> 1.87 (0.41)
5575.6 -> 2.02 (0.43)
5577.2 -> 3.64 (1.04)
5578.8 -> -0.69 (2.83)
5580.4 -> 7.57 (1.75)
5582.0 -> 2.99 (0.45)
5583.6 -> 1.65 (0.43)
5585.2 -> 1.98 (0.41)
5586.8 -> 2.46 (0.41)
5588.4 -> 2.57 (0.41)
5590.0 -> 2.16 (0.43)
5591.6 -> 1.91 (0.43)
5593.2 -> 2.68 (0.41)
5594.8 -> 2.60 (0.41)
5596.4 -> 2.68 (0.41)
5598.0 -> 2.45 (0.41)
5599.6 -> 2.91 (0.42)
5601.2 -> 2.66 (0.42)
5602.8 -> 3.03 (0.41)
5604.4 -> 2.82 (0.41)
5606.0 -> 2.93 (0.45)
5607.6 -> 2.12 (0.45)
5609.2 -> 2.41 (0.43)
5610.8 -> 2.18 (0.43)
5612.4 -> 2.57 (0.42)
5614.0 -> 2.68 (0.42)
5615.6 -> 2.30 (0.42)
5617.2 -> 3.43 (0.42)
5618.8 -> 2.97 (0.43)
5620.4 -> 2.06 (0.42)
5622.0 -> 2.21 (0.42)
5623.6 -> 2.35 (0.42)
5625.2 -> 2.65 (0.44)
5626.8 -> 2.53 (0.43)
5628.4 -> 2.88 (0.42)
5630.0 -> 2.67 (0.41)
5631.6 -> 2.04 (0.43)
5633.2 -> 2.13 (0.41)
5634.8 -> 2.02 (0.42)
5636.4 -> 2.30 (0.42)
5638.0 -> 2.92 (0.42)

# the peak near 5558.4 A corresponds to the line [O III]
